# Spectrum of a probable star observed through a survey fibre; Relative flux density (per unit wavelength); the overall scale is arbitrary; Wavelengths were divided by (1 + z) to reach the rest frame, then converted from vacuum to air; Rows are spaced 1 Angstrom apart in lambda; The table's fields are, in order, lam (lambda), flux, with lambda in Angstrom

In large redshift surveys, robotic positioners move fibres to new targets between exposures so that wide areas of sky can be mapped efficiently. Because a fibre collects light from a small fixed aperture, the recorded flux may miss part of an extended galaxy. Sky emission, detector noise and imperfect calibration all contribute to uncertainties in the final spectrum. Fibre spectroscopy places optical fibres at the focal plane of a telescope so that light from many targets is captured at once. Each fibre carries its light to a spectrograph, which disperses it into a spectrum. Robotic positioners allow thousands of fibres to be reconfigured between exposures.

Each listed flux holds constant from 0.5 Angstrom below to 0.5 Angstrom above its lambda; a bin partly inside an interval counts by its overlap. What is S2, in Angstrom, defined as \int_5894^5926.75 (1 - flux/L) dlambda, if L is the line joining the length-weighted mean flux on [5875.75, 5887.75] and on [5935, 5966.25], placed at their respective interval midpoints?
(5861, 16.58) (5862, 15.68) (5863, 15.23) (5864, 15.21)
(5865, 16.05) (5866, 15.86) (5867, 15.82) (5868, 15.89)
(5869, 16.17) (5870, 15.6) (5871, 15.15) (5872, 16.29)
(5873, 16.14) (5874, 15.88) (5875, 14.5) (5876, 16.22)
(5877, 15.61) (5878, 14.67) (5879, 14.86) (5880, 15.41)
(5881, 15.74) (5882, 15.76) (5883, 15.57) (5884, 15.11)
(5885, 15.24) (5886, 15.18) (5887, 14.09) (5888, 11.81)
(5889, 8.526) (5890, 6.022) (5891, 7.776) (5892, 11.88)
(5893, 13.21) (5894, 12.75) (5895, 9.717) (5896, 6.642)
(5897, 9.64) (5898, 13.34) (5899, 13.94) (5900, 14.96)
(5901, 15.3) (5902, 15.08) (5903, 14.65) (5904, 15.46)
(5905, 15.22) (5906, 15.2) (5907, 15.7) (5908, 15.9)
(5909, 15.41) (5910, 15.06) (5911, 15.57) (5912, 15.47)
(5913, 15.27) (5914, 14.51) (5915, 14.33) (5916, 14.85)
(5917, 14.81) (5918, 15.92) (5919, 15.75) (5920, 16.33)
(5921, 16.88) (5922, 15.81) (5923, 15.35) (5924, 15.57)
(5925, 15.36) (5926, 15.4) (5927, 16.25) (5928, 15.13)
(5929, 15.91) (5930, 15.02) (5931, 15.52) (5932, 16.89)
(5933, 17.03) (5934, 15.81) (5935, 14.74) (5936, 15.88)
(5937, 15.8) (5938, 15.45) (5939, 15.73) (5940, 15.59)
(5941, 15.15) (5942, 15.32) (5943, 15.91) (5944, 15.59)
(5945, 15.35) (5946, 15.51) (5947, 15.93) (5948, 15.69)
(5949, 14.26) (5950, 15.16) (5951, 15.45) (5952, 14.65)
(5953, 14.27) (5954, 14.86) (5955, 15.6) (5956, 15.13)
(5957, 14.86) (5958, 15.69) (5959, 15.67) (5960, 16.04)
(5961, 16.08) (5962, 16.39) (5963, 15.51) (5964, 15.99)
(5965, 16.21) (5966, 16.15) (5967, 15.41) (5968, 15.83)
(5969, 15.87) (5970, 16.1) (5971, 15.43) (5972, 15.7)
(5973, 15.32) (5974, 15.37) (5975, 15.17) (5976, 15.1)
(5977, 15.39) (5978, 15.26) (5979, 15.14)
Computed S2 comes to 1.50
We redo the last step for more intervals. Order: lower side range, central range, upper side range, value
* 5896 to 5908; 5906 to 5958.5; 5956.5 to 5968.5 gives -1.7 Angstrom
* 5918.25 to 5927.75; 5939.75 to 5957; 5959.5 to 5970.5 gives 0.7 Angstrom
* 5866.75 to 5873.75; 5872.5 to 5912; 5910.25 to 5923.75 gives 4.6 Angstrom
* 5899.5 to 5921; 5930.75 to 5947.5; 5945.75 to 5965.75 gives -0.3 Angstrom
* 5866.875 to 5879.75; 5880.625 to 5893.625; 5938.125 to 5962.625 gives 2.4 Angstrom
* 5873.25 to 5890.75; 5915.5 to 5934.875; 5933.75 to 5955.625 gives -1.0 Angstrom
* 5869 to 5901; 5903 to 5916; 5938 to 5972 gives -0.9 Angstrom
